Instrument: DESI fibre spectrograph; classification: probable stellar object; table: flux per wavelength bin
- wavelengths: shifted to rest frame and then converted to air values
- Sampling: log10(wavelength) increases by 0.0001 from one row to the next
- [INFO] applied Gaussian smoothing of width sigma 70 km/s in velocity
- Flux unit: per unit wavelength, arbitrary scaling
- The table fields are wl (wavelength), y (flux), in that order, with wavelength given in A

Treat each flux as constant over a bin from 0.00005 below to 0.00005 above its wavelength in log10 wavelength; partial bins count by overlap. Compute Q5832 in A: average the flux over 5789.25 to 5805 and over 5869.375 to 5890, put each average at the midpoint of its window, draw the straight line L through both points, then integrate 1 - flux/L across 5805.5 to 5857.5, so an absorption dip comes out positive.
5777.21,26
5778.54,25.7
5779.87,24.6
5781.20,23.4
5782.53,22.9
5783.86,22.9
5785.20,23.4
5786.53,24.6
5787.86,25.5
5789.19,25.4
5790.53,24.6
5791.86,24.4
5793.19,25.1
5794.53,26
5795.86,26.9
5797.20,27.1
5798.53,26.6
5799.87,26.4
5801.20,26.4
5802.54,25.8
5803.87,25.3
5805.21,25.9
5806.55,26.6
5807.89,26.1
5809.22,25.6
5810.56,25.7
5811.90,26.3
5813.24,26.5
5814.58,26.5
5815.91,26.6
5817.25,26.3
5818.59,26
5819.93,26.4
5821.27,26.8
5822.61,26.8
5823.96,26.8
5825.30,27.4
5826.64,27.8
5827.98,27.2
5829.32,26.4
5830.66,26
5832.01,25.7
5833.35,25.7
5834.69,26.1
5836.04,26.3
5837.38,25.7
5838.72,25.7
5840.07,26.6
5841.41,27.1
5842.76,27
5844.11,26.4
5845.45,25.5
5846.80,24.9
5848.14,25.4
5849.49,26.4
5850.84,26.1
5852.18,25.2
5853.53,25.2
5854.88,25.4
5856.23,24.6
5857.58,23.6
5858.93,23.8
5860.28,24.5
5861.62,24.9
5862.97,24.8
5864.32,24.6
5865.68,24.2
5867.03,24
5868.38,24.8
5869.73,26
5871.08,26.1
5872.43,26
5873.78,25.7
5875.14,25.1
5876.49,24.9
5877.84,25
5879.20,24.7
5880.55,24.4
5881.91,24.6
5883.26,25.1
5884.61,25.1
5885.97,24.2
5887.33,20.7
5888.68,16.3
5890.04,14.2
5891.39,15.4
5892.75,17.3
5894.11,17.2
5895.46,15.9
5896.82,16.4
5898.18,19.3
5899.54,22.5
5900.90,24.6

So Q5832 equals -2.3 A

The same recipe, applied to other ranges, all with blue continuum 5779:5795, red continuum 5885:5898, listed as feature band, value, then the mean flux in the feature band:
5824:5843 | -4.5 A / 26.5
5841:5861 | -5.0 A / 25.4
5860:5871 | -3.1 A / 24.8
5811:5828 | -3.3 A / 26.7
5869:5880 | -3.9 A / 25.4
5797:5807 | -1.2 A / 26.2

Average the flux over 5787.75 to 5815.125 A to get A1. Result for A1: 25.9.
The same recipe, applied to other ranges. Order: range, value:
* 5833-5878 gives 25.4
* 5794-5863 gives 26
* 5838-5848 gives 26.1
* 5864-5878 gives 25.1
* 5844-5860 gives 25.1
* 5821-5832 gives 26.8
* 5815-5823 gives 26.5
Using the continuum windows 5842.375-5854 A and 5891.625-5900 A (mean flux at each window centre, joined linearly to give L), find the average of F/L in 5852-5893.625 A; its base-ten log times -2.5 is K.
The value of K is -0.09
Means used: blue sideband 25.8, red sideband 17.8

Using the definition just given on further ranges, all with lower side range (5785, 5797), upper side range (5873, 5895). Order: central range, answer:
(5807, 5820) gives -0.08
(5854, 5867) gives -0.08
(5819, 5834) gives -0.12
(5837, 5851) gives -0.12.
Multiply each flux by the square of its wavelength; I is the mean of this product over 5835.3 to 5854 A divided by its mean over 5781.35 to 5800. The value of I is 1.06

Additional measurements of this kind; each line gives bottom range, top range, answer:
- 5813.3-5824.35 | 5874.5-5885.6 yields 0.96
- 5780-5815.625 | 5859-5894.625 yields 0.93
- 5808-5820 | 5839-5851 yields 1.01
